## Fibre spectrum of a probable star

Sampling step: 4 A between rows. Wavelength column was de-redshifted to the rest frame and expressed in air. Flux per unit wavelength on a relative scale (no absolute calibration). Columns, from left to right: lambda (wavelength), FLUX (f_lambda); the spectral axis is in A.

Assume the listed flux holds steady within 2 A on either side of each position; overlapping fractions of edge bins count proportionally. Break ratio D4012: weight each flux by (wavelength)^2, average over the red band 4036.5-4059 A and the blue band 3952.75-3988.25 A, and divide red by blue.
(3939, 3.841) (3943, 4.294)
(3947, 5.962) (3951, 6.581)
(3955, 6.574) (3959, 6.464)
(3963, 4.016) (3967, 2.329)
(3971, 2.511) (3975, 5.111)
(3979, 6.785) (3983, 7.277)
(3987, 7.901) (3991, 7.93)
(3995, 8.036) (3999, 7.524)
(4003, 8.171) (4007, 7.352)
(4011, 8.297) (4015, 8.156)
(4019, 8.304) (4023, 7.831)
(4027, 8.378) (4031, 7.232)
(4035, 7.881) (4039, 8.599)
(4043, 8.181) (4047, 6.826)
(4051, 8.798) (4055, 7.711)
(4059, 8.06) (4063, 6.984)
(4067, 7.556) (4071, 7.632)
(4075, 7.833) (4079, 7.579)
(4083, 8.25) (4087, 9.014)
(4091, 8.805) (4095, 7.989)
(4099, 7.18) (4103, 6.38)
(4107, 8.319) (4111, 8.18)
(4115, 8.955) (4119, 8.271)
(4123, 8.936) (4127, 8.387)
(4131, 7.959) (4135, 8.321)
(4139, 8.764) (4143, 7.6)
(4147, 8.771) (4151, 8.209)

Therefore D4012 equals 1.5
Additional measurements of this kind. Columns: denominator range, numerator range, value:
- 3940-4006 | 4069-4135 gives 1.42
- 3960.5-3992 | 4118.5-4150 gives 1.67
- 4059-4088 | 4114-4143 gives 1.11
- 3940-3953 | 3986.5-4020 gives 1.49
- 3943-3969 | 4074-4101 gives 1.65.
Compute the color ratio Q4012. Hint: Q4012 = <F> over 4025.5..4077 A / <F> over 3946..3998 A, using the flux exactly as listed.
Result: 1.3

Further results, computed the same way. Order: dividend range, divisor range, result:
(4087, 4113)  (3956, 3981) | 1.71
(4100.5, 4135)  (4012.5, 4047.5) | 1.02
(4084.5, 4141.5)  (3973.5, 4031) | 1.08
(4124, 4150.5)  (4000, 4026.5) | 1.04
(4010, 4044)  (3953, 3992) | 1.44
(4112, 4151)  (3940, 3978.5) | 1.71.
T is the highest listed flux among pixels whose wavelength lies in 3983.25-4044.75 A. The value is 8.599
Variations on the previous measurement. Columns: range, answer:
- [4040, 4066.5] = 8.798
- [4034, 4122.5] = 9.014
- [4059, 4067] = 8.06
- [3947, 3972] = 6.581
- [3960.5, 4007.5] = 8.171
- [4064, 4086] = 8.25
